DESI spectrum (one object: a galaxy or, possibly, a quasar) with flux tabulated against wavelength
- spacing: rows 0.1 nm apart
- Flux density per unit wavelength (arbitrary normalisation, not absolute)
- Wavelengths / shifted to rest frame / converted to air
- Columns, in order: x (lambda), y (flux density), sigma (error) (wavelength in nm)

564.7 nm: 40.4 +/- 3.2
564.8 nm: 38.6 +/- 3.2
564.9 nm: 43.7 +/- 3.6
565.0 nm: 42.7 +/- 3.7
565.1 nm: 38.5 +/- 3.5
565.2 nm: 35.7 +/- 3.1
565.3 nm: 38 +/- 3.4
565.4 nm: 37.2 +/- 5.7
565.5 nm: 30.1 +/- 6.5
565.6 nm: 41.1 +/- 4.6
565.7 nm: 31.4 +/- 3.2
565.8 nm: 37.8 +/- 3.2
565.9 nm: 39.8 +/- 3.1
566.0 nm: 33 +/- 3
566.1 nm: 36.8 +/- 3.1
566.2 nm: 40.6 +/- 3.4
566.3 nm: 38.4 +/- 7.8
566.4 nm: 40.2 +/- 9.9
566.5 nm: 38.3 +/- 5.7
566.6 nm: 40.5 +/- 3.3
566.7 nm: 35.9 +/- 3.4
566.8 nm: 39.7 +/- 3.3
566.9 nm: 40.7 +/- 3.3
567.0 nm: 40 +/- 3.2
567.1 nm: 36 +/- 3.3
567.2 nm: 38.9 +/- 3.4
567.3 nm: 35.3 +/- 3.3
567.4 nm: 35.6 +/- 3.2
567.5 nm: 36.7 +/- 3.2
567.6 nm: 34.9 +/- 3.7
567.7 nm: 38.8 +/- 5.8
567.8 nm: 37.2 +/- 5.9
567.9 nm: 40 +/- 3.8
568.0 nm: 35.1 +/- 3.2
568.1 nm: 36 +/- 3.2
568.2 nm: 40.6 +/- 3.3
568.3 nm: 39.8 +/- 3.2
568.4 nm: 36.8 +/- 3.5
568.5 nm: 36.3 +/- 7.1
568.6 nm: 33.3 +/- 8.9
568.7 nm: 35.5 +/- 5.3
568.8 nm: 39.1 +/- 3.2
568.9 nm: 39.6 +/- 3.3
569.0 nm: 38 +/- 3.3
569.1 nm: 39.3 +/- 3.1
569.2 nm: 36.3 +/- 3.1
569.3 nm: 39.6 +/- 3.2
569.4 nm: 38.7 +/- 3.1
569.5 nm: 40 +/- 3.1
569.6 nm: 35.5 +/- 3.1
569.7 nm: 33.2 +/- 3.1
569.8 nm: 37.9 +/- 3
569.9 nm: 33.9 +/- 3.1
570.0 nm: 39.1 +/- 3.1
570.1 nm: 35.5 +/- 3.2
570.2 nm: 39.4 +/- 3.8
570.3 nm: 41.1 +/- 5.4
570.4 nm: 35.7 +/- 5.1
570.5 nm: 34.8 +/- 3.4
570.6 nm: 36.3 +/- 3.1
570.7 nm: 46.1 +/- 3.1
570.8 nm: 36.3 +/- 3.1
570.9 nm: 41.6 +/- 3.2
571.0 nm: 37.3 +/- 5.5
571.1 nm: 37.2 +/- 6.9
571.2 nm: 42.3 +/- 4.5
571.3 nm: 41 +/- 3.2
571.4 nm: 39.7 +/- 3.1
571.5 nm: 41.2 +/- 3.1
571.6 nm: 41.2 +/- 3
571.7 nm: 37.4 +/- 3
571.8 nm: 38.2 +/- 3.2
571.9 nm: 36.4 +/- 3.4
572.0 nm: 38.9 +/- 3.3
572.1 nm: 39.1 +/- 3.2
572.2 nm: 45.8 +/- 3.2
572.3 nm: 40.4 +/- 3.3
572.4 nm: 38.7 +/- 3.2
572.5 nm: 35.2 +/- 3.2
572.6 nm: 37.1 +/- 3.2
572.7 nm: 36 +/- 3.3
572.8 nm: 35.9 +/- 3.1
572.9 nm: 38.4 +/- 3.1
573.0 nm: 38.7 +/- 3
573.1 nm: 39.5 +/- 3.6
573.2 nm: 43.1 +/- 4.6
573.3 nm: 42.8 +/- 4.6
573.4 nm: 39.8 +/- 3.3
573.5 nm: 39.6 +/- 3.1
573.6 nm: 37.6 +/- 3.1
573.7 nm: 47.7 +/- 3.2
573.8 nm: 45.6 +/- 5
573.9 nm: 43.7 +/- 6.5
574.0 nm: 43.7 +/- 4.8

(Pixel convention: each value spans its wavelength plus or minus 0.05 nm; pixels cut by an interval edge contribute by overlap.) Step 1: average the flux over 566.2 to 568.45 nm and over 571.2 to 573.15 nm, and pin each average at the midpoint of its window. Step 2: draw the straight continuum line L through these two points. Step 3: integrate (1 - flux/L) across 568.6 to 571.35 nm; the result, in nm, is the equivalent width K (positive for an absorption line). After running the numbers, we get 0.03 nm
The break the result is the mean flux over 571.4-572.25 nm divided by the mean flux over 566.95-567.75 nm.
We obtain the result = 1.07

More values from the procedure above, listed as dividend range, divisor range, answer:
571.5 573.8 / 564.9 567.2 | 1.04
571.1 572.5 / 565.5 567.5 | 1.06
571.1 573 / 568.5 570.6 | 1.05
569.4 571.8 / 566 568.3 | 1.01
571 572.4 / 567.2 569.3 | 1.07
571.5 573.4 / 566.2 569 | 1.03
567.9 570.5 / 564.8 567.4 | 0.99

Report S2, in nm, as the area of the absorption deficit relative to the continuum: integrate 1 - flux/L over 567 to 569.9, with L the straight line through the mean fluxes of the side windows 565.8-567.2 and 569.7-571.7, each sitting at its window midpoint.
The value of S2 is 0.10 nm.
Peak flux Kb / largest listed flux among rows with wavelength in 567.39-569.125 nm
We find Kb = 40.6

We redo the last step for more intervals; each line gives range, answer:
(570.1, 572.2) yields 46.1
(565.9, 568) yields 40.7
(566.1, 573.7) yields 47.7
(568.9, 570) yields 40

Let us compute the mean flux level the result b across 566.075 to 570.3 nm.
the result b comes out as 37.7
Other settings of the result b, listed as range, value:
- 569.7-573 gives 38.5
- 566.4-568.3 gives 37.9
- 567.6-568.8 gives 37.2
